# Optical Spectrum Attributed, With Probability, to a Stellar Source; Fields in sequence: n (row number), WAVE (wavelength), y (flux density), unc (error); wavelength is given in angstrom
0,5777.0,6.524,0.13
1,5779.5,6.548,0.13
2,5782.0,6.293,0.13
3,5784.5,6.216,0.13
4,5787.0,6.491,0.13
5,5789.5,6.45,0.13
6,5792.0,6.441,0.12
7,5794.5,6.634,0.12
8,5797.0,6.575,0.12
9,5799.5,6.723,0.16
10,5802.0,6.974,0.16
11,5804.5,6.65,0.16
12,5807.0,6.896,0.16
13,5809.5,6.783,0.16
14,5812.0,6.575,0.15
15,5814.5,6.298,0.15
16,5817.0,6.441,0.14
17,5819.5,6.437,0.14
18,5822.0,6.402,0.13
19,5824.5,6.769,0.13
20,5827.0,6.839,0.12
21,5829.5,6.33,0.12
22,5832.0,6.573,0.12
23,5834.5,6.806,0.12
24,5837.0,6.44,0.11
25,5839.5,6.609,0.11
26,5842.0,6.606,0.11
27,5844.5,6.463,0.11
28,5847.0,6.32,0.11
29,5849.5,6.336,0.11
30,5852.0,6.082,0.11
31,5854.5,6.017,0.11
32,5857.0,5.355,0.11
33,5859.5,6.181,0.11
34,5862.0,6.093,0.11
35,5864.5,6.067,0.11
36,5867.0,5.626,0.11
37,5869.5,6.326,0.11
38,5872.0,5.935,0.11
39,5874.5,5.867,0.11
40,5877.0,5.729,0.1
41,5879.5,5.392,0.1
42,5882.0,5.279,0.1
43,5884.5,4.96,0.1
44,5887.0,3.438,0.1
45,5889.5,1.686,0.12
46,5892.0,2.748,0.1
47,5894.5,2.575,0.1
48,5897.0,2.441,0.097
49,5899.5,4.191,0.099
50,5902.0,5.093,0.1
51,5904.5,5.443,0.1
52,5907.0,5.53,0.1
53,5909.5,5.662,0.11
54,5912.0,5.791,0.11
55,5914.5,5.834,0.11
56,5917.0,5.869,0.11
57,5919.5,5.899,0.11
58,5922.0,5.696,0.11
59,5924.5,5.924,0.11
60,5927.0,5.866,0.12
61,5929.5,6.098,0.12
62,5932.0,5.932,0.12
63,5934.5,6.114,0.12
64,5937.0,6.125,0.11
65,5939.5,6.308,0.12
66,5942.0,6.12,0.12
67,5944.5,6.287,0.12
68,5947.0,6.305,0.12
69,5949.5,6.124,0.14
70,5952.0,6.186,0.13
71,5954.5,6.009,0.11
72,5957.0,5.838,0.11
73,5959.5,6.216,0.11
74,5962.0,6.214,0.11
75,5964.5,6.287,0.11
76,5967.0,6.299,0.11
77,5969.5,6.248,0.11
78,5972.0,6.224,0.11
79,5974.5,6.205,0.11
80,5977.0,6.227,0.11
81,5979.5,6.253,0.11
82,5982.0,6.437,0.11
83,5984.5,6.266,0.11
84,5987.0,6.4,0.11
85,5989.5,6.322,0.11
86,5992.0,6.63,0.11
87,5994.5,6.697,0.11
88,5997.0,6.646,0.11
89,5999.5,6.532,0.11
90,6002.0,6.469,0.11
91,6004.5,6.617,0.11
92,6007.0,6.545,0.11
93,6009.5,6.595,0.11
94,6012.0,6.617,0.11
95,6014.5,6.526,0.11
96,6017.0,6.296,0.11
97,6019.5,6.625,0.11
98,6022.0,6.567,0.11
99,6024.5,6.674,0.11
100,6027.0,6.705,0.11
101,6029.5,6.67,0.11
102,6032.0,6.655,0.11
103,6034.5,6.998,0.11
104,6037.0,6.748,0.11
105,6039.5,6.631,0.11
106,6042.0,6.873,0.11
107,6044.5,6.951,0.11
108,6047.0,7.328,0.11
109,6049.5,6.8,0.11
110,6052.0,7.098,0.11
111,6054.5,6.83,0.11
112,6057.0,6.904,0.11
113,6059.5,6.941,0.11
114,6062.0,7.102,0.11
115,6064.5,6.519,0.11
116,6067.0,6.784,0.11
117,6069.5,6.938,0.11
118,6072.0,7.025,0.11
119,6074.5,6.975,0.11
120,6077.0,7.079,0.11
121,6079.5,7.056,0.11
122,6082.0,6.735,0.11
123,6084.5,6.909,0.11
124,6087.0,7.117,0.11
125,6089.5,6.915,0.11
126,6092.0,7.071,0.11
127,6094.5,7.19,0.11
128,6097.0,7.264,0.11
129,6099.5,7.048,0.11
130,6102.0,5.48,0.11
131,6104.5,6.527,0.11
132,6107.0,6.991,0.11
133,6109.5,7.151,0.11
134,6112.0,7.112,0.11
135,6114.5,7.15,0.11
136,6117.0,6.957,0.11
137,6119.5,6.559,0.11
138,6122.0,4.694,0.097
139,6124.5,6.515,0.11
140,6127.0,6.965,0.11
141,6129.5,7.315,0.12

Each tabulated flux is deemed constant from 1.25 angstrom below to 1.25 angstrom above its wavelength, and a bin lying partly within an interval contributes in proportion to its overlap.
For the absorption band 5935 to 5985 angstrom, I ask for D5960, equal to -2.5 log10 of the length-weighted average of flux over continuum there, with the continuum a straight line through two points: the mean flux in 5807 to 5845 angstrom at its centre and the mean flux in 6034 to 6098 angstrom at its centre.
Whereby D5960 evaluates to 0.10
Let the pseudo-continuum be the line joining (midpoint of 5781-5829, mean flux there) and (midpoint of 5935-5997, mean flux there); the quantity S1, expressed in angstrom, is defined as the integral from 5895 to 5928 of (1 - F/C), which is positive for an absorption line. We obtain 5.7 angstrom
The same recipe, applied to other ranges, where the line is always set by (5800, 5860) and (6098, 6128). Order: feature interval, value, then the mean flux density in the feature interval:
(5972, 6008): 0.6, 6.44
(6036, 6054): -1.0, 6.92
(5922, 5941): 1.4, 6.03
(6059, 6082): -1.2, 6.92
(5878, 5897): 8.3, 3.67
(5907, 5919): 1.4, 5.77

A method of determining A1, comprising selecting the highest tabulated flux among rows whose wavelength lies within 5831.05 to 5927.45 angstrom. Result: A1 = 6.806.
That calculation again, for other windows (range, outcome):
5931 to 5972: 6.308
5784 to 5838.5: 6.974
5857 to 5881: 6.326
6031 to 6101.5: 7.328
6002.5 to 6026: 6.674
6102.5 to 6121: 7.151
